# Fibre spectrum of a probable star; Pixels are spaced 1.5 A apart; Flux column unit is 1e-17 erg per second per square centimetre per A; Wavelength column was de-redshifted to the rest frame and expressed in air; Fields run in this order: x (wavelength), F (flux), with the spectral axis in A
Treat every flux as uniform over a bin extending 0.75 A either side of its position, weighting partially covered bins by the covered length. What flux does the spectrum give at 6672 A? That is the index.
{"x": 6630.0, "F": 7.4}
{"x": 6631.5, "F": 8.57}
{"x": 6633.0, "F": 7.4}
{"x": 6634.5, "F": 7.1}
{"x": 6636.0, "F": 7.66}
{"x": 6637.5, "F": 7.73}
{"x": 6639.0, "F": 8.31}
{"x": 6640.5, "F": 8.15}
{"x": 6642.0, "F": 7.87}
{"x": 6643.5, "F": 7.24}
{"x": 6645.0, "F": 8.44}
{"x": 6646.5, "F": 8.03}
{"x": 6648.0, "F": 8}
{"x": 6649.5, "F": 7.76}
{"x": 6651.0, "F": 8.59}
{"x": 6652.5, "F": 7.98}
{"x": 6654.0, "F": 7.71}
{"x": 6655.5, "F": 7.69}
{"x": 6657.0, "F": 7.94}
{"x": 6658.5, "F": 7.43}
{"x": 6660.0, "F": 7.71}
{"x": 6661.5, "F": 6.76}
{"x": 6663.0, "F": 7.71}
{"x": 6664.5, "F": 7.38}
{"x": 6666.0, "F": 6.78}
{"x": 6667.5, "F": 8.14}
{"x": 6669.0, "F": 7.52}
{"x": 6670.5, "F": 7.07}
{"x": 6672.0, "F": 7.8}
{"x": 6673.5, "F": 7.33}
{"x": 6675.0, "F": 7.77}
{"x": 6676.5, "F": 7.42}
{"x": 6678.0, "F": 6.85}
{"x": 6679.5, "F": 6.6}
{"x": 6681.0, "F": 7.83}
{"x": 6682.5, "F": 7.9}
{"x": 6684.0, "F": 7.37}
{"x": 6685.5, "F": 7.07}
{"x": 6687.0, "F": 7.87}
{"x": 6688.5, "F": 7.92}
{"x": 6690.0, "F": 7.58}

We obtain 7.8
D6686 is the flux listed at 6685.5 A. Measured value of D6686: 7.07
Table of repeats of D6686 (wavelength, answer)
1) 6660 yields 7.71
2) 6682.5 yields 7.9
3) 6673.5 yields 7.33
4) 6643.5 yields 7.24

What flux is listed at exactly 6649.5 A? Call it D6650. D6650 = 7.76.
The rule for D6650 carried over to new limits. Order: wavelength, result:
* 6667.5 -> 8.14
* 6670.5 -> 7.07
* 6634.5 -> 7.1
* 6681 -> 7.83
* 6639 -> 8.31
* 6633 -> 7.4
